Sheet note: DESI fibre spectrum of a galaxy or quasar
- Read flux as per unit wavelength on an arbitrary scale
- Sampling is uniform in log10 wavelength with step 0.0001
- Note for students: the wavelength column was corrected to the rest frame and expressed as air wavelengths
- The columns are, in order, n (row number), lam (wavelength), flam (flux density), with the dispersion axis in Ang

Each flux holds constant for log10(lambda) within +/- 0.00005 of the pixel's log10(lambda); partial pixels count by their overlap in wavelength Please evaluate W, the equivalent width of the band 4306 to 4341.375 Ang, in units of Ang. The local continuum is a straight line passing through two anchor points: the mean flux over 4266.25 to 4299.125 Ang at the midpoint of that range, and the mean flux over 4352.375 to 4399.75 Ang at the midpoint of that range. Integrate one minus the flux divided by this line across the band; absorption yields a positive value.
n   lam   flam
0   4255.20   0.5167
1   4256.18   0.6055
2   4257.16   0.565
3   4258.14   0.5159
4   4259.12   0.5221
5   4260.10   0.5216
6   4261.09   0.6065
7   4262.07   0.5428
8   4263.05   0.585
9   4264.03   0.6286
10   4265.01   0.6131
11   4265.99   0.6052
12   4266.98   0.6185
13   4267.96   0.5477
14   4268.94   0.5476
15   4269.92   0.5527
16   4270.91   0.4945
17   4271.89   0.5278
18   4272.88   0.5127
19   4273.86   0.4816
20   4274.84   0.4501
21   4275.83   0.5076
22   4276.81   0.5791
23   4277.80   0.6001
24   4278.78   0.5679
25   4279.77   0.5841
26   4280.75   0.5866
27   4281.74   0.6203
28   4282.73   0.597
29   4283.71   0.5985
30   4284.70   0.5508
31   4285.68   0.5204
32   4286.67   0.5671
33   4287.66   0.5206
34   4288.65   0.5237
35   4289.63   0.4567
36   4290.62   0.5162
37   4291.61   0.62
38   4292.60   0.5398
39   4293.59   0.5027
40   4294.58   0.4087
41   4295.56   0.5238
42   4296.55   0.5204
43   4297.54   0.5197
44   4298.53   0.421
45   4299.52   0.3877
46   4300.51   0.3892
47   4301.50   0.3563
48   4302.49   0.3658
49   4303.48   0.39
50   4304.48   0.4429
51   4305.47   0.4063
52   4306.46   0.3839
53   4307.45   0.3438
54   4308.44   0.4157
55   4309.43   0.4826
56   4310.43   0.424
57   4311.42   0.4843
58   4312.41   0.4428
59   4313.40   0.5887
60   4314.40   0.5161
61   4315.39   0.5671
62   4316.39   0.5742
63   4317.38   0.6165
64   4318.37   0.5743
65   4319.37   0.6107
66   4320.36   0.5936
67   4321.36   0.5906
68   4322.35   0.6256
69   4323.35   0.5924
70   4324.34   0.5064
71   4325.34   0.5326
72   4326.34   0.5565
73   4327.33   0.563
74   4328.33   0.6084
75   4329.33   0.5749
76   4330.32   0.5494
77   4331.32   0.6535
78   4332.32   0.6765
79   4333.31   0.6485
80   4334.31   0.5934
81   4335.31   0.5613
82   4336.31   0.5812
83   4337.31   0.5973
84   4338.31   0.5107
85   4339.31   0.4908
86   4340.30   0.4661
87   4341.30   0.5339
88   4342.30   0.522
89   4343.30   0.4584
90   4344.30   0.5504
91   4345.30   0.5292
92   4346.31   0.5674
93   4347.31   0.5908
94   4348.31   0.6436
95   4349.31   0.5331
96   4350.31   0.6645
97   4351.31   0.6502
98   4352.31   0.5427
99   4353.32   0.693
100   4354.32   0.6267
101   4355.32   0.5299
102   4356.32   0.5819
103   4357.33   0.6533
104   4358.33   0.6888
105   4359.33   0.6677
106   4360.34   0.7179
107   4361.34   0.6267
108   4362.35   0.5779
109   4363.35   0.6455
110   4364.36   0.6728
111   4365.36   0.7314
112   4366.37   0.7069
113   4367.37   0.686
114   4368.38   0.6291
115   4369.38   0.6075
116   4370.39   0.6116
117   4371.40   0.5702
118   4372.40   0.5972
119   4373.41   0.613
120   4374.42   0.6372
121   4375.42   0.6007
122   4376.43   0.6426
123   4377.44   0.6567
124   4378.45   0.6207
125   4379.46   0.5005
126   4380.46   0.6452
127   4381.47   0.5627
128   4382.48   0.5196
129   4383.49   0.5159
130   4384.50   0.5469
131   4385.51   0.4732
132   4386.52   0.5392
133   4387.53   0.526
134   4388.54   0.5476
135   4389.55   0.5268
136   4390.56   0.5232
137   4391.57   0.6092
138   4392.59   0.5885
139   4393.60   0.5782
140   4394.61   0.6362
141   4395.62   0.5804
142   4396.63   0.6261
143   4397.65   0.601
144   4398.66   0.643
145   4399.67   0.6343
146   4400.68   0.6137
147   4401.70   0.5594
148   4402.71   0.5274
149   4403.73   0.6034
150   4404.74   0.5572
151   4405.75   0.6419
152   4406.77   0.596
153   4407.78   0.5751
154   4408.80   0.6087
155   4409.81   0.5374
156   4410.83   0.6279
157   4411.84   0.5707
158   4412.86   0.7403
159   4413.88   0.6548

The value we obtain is 1.33 Ang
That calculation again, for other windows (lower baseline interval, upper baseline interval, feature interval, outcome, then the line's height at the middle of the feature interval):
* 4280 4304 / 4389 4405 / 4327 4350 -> -1.1 Ang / 0.54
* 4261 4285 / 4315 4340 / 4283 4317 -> 5.5 Ang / 0.572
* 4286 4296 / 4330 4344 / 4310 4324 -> -0.4 Ang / 0.542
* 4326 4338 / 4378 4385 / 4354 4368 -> -1.9 Ang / 0.574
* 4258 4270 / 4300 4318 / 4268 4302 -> -0.1 Ang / 0.518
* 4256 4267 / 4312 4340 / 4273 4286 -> 0.4 Ang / 0.575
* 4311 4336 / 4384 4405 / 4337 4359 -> 0.0 Ang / 0.575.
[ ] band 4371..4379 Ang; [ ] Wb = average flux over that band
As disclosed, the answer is 0.617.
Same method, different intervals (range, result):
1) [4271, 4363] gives 0.543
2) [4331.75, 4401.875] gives 0.595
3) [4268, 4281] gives 0.538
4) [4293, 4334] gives 0.511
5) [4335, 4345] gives 0.527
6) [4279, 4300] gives 0.528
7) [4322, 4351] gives 0.569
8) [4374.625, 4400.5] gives 0.579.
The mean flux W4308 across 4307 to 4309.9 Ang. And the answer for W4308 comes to 0.415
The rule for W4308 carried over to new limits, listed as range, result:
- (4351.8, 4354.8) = 0.62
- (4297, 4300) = 0.444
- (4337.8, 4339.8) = 0.501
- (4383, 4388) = 0.52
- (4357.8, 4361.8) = 0.676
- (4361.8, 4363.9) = 0.611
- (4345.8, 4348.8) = 0.599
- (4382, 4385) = 0.527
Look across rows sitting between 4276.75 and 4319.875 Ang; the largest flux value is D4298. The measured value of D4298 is 0.6203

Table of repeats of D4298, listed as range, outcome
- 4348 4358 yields 0.693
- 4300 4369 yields 0.7314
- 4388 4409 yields 0.643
